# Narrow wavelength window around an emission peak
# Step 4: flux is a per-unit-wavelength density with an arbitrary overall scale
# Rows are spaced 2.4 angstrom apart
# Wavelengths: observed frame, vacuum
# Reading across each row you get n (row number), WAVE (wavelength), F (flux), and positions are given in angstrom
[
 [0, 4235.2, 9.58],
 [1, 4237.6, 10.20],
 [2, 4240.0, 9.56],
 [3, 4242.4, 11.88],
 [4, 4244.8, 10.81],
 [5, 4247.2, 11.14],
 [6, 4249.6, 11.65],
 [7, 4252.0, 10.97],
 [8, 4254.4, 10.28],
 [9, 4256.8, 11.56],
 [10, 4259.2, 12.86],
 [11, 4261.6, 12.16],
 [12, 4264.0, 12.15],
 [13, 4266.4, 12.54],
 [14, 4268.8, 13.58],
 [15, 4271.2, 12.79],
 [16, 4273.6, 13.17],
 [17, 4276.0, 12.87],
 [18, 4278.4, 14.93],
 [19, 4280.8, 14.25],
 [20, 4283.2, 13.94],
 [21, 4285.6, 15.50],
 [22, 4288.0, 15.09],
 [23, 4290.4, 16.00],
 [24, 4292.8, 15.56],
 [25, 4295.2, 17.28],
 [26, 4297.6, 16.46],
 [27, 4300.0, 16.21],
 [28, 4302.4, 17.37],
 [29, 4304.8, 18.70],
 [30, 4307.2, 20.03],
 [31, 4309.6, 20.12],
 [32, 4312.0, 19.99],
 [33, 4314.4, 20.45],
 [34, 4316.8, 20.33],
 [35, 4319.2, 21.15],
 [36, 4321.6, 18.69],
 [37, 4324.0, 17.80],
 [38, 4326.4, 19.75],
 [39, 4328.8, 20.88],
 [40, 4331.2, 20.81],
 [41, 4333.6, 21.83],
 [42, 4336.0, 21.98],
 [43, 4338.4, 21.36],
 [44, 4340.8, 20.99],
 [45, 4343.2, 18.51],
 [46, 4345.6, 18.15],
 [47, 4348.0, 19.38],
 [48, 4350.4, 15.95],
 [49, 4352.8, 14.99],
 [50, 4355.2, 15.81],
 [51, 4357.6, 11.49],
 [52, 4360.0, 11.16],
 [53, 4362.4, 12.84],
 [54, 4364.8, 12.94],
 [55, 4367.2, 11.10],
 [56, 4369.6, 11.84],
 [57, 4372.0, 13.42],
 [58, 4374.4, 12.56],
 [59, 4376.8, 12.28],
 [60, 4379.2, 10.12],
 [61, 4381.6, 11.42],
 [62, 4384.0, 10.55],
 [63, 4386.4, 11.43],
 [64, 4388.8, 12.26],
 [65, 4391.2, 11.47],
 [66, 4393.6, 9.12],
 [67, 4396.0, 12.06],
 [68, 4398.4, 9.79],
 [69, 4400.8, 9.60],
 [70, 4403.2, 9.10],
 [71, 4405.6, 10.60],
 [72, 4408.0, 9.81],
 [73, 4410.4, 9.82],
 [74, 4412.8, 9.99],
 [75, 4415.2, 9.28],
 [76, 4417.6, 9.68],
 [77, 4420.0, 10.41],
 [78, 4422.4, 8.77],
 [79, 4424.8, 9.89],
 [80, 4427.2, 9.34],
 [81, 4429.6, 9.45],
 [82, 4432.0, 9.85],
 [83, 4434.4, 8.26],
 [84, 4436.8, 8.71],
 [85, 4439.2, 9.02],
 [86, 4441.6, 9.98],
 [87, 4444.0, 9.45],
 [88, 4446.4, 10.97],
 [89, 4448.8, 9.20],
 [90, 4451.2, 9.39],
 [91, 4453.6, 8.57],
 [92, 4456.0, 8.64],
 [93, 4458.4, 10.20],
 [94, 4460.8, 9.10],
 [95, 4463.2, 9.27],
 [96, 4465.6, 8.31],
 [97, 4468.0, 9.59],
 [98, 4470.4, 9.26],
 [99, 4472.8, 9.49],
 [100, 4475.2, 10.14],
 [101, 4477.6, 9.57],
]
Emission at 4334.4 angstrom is C IV 1549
